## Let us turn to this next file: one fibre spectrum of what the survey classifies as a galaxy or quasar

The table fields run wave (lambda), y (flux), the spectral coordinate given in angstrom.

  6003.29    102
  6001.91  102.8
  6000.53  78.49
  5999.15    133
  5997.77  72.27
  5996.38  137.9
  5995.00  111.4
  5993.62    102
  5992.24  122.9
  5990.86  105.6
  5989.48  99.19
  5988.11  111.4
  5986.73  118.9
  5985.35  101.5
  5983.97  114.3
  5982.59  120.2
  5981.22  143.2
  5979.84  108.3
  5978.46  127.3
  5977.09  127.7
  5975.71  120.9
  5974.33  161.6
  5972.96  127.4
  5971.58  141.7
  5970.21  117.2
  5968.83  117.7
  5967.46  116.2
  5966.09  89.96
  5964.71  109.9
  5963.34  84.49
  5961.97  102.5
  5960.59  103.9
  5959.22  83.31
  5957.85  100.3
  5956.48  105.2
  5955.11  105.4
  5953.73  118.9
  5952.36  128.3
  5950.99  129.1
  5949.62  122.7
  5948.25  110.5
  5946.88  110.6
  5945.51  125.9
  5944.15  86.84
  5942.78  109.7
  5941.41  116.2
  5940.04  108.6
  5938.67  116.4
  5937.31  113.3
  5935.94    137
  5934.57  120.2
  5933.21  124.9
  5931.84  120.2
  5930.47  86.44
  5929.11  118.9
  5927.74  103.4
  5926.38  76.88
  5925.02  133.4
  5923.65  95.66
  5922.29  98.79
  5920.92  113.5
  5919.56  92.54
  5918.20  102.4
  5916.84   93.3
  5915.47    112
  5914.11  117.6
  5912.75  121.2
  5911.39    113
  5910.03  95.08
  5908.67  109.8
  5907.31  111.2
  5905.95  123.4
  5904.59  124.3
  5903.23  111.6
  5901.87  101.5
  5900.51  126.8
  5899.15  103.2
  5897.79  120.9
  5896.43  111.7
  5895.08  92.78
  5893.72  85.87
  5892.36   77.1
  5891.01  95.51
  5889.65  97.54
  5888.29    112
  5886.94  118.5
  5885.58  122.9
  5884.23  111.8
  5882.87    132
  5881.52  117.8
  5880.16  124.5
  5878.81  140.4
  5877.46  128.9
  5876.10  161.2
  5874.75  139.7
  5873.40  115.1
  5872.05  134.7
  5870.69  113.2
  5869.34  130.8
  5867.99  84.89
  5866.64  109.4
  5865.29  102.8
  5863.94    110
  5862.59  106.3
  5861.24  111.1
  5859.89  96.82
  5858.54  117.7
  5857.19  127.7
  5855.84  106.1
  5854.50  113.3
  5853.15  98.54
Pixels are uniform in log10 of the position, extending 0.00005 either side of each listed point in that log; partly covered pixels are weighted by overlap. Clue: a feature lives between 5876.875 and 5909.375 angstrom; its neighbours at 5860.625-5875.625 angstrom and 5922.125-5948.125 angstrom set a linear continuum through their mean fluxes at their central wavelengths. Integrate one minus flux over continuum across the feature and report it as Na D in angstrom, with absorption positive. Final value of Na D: 0.3 angstrom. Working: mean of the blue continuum 115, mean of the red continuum 111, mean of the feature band 113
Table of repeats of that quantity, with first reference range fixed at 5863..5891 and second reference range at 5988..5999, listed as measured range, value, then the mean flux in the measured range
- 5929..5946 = 0.0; 114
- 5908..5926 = 1.4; 107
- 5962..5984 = -1.9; 120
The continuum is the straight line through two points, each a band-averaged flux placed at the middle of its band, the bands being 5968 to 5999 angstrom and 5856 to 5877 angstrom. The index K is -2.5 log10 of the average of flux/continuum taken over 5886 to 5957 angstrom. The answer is 0.08 mag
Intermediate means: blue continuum 117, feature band 110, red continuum 119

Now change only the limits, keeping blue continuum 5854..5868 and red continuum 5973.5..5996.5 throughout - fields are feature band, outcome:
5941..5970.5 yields 0.08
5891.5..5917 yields 0.04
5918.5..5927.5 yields 0.12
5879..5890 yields -0.07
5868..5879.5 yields -0.18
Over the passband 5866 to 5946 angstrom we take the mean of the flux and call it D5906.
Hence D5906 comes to 113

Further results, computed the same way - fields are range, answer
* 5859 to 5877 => 117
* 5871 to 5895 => 118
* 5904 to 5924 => 108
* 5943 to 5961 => 110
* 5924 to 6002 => 113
